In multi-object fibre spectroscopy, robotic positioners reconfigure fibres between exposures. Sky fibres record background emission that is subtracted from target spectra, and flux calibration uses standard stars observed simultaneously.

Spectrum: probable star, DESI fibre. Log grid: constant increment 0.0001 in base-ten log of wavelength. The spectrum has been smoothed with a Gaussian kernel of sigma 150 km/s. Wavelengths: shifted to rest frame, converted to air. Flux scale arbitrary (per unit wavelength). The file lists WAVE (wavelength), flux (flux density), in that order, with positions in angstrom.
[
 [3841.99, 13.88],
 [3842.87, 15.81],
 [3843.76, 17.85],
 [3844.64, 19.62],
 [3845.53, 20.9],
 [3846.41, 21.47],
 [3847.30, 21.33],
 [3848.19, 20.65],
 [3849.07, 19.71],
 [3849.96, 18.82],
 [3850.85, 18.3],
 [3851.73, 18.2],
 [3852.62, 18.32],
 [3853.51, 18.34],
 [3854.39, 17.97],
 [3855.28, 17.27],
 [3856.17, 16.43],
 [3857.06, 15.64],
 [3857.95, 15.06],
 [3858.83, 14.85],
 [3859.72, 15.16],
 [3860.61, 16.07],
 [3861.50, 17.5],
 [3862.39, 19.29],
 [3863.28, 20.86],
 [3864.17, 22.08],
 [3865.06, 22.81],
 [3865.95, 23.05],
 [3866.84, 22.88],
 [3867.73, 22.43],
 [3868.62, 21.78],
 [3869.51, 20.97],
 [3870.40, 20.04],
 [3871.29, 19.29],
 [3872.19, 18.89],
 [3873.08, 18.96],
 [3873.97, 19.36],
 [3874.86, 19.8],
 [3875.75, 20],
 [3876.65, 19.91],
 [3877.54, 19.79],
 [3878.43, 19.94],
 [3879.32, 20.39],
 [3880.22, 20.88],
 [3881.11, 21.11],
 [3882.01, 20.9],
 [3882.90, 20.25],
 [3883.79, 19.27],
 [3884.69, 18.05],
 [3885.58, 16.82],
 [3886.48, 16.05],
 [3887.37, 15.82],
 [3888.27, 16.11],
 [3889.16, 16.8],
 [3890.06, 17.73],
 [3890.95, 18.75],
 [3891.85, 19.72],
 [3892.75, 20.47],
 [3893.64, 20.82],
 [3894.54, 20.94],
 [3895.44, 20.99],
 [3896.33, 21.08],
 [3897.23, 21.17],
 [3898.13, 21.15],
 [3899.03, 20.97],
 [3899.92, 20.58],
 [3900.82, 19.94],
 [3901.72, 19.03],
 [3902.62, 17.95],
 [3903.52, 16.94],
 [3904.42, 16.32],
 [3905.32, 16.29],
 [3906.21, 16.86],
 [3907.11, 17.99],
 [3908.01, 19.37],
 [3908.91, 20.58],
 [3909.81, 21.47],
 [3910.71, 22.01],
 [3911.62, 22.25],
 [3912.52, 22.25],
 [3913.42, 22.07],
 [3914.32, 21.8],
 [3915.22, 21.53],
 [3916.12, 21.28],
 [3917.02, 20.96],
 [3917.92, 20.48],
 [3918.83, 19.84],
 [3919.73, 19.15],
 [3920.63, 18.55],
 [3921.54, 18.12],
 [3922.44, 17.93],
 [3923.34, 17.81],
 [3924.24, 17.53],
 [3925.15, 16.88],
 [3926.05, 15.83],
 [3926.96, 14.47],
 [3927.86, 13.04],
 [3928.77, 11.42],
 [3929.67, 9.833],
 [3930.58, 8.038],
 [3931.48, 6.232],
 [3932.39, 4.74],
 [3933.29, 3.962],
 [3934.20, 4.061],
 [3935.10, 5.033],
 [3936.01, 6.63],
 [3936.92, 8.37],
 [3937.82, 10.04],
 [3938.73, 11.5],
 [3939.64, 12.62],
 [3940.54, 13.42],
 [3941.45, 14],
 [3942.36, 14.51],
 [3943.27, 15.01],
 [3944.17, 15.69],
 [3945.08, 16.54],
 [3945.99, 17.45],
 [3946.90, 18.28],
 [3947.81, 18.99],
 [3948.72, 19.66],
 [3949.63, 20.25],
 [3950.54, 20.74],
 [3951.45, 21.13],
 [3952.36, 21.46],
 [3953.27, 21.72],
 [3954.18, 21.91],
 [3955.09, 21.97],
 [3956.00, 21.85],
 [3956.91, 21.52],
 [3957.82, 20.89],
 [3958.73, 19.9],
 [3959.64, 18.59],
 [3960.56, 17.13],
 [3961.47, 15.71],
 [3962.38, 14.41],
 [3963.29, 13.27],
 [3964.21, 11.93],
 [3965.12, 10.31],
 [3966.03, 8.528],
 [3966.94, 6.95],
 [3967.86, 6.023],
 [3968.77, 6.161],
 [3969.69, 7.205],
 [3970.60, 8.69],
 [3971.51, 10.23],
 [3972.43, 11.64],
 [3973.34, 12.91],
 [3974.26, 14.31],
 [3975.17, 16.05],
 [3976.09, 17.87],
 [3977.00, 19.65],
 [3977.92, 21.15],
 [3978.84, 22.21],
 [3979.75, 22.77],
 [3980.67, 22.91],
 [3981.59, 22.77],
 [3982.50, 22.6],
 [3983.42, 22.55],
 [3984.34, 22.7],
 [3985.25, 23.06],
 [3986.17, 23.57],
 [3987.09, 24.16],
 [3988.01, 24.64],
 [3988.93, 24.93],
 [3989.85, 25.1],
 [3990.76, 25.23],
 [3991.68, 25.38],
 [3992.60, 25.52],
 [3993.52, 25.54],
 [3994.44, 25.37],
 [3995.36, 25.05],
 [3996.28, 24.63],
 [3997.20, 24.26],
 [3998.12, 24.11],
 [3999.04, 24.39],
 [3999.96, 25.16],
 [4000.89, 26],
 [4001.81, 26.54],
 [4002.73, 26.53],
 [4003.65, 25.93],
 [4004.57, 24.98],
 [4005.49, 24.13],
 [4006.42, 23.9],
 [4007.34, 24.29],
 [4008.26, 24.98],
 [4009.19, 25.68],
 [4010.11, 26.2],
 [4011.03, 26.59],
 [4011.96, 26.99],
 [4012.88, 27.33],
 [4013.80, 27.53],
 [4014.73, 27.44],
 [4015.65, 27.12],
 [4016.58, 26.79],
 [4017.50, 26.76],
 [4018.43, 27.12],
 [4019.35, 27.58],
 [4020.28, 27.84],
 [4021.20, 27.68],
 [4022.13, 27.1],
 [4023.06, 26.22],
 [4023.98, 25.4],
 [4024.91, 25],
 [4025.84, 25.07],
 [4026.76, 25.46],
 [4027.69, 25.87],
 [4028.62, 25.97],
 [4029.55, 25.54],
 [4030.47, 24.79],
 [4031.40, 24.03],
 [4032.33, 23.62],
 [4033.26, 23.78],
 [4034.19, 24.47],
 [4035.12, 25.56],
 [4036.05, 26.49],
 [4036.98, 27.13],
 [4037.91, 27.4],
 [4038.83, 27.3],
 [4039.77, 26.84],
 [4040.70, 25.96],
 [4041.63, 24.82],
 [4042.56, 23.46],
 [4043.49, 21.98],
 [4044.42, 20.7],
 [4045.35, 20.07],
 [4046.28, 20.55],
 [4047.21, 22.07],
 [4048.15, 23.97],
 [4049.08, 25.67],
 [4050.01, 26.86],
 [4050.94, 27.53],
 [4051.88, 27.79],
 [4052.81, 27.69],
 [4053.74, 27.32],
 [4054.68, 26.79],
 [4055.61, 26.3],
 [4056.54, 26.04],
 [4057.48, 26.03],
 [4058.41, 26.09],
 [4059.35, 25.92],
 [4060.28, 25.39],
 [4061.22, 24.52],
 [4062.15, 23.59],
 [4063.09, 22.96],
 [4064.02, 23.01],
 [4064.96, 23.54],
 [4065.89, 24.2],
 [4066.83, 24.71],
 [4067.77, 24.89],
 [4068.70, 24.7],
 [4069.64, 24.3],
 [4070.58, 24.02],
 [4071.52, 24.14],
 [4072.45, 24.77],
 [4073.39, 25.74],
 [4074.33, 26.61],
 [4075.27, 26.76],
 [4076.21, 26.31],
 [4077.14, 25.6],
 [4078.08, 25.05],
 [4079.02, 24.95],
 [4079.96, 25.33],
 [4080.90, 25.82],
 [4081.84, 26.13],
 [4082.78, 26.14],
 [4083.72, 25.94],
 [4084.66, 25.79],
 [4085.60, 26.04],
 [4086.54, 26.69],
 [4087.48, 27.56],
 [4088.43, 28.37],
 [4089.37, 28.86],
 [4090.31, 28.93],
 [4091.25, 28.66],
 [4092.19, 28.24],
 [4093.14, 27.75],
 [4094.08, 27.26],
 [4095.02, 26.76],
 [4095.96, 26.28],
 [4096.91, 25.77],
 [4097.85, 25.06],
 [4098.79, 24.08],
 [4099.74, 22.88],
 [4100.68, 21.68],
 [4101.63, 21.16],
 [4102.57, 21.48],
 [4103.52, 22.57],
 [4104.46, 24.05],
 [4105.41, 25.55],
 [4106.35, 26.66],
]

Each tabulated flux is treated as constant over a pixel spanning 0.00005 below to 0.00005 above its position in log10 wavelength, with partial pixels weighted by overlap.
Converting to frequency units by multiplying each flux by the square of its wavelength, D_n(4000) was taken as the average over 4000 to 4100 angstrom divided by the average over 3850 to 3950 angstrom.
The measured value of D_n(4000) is 1.58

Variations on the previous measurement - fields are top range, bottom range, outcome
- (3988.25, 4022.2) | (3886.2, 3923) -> 1.39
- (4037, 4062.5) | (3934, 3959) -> 1.62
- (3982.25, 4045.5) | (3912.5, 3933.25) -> 1.64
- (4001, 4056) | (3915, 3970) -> 1.80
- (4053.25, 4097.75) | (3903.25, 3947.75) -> 1.81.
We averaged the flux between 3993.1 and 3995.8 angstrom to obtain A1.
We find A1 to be 25.3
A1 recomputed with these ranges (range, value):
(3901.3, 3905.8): 17.3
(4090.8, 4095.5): 27.7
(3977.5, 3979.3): 21.7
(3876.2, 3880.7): 20.2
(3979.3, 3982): 22.8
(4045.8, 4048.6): 22.1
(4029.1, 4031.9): 24.8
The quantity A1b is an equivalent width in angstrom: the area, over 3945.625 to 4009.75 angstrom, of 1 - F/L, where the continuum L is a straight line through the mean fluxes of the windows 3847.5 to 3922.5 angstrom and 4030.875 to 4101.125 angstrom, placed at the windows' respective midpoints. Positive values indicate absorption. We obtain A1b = 6.9 angstrom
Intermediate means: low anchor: 19.4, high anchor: 25.4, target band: 20.1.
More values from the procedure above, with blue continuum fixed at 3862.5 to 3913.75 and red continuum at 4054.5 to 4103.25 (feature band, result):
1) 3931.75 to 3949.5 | 7.6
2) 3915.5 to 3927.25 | 1.3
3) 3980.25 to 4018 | -3.2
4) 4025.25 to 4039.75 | -0.9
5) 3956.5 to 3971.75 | 6.4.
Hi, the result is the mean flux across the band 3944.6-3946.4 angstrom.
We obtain 16.9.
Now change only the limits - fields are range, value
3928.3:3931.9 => 8.92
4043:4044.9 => 21.4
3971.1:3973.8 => 11.6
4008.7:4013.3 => 26.5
